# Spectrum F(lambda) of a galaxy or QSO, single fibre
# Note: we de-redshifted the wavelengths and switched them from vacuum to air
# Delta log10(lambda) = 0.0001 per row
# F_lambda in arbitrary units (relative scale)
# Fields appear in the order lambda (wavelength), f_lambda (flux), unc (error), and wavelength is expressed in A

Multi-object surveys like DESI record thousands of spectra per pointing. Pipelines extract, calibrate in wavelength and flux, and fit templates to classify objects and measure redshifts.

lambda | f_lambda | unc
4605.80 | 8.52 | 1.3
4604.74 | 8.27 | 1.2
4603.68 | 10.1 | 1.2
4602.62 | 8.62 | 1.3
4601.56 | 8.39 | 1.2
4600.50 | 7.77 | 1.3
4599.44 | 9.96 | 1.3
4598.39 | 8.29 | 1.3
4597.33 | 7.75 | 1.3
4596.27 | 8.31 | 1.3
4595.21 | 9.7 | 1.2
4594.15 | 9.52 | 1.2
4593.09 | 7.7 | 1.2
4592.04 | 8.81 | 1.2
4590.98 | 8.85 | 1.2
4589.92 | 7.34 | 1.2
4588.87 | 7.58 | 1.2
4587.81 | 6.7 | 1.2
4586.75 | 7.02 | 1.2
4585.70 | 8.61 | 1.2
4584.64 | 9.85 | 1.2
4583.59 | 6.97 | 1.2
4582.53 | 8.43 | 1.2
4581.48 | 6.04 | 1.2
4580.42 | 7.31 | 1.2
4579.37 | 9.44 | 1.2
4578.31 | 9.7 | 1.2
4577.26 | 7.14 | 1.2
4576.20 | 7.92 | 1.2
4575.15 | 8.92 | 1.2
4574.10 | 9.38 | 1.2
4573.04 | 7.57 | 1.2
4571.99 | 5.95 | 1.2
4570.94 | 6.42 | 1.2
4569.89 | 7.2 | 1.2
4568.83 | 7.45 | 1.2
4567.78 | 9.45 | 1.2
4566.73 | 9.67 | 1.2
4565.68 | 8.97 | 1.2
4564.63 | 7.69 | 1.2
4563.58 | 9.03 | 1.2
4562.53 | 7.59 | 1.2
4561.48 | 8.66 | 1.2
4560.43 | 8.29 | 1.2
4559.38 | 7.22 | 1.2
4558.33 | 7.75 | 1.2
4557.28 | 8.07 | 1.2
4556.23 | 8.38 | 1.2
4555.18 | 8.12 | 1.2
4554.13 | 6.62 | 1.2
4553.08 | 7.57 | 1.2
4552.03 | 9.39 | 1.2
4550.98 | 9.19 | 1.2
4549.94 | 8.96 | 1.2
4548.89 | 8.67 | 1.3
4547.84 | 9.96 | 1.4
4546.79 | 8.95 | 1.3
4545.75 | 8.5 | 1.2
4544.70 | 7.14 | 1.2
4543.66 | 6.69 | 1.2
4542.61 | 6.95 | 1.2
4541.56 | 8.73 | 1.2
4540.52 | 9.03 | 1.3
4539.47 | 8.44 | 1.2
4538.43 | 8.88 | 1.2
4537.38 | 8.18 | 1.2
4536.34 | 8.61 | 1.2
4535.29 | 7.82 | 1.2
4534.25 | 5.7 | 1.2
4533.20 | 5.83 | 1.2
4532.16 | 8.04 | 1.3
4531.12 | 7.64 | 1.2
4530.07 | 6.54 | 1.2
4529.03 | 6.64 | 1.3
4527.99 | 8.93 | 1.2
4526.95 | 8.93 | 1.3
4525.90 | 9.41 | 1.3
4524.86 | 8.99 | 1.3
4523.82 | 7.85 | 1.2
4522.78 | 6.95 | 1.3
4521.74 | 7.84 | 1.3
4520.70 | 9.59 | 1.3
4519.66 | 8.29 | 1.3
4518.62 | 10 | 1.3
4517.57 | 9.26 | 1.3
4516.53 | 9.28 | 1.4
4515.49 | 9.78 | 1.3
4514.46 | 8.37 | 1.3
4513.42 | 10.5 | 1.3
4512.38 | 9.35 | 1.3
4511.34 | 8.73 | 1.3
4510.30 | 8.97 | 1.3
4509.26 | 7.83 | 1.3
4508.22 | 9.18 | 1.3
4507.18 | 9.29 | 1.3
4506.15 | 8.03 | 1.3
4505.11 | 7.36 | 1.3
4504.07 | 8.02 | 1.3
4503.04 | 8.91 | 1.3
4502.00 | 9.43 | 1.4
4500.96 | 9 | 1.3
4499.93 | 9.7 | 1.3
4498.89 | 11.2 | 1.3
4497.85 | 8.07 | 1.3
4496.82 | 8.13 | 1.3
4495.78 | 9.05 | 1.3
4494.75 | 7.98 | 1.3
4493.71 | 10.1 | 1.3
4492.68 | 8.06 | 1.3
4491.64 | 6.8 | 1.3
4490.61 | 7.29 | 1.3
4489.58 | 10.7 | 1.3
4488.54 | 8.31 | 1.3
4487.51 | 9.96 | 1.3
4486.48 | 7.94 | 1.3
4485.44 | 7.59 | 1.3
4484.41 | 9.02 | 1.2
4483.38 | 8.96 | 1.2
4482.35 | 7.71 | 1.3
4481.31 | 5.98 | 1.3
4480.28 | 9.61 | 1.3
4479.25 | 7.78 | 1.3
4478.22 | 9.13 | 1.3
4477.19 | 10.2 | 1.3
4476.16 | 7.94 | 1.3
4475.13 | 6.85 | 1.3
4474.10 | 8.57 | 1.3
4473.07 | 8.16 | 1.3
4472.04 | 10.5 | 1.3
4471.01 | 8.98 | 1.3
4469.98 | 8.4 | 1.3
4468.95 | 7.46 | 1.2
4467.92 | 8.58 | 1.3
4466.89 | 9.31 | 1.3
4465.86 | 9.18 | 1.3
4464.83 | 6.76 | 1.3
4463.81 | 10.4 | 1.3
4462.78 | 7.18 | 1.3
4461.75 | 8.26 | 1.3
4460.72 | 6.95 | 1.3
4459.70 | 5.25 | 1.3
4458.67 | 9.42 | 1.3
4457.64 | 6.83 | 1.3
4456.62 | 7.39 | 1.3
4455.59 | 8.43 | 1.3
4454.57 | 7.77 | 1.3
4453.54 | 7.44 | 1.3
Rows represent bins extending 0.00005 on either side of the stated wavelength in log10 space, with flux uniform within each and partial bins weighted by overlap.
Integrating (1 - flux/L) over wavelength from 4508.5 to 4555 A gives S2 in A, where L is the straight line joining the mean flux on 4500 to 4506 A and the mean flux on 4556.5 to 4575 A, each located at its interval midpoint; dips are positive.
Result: 0.0 A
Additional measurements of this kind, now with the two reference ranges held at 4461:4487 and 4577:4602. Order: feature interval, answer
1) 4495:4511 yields -0.84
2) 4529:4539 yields 1.06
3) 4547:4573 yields 0.31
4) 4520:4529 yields -0.13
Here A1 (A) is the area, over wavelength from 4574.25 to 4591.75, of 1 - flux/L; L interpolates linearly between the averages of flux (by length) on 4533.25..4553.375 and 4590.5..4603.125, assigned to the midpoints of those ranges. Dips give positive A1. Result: 1.0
